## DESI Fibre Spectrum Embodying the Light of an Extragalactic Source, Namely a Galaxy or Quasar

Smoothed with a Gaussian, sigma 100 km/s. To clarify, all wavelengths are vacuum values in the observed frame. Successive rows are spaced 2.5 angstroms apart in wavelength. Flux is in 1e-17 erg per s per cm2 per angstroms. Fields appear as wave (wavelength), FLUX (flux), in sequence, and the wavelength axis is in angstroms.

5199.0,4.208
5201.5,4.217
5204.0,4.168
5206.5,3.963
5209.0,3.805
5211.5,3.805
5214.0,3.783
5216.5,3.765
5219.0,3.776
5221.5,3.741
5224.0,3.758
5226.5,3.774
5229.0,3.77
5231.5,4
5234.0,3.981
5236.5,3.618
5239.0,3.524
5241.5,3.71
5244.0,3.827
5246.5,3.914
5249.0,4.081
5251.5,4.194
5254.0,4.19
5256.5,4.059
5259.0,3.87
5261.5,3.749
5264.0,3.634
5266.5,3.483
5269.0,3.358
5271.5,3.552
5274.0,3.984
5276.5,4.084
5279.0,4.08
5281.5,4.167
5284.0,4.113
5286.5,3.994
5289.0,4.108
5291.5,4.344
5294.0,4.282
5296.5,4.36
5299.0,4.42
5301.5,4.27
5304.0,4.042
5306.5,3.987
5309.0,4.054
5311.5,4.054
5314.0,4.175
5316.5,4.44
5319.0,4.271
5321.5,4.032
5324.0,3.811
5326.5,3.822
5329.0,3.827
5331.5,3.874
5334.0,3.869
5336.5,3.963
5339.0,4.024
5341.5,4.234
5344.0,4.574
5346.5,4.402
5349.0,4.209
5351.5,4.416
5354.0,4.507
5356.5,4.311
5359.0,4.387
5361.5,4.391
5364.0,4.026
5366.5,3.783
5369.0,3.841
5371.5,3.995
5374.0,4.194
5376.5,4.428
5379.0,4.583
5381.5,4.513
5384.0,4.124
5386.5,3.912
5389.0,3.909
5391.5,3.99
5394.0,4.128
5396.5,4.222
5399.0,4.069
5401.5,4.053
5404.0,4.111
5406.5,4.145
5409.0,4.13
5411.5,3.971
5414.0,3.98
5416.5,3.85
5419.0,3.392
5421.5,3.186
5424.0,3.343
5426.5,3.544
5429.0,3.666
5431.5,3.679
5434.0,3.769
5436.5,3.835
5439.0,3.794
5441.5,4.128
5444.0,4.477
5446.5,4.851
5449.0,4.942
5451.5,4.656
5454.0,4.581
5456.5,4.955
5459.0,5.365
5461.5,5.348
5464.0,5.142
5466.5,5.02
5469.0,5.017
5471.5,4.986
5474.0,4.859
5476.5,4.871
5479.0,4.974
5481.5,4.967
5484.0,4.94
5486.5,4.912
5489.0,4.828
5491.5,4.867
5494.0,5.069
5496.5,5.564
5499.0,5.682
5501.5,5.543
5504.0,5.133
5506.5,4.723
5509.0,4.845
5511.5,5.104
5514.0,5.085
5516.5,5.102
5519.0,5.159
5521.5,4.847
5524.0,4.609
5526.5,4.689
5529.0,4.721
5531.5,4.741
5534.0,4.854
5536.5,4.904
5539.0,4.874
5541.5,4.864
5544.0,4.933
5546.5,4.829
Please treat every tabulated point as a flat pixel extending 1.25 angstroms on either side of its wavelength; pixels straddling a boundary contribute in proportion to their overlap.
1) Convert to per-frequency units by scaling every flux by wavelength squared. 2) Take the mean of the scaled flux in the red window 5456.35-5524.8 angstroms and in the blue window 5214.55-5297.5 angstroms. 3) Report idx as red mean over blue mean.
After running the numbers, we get 1.4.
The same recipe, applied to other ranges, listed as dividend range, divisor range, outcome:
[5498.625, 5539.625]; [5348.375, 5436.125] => 1.29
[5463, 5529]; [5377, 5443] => 1.32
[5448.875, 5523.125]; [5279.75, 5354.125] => 1.29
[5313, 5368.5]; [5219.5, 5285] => 1.11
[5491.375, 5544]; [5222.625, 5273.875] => 1.45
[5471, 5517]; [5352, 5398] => 1.26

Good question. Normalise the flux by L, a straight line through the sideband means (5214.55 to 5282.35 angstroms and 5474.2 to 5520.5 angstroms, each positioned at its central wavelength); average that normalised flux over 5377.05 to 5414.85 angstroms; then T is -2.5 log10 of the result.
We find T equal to 0.109 mag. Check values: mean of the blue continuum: 3.84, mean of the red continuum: 5.07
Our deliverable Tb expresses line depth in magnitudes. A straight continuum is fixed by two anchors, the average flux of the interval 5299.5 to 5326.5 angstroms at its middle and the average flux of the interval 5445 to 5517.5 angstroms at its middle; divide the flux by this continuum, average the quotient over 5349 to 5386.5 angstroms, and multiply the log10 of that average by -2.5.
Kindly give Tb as 0.043 mag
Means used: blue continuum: 4.11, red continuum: 5.03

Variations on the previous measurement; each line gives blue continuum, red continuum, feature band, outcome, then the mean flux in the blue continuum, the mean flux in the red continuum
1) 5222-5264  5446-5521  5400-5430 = 0.24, 3.87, 5.04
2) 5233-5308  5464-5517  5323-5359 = 0.04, 3.97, 5.05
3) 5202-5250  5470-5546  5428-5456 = 0.11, 3.83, 4.97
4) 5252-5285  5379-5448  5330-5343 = -0.02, 3.88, 3.97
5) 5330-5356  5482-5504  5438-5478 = 0.03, 4.21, 5.17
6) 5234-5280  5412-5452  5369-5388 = -0.09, 3.83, 3.93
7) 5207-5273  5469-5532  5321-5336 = 0.09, 3.8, 5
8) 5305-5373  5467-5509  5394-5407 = 0.10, 4.12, 5.05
